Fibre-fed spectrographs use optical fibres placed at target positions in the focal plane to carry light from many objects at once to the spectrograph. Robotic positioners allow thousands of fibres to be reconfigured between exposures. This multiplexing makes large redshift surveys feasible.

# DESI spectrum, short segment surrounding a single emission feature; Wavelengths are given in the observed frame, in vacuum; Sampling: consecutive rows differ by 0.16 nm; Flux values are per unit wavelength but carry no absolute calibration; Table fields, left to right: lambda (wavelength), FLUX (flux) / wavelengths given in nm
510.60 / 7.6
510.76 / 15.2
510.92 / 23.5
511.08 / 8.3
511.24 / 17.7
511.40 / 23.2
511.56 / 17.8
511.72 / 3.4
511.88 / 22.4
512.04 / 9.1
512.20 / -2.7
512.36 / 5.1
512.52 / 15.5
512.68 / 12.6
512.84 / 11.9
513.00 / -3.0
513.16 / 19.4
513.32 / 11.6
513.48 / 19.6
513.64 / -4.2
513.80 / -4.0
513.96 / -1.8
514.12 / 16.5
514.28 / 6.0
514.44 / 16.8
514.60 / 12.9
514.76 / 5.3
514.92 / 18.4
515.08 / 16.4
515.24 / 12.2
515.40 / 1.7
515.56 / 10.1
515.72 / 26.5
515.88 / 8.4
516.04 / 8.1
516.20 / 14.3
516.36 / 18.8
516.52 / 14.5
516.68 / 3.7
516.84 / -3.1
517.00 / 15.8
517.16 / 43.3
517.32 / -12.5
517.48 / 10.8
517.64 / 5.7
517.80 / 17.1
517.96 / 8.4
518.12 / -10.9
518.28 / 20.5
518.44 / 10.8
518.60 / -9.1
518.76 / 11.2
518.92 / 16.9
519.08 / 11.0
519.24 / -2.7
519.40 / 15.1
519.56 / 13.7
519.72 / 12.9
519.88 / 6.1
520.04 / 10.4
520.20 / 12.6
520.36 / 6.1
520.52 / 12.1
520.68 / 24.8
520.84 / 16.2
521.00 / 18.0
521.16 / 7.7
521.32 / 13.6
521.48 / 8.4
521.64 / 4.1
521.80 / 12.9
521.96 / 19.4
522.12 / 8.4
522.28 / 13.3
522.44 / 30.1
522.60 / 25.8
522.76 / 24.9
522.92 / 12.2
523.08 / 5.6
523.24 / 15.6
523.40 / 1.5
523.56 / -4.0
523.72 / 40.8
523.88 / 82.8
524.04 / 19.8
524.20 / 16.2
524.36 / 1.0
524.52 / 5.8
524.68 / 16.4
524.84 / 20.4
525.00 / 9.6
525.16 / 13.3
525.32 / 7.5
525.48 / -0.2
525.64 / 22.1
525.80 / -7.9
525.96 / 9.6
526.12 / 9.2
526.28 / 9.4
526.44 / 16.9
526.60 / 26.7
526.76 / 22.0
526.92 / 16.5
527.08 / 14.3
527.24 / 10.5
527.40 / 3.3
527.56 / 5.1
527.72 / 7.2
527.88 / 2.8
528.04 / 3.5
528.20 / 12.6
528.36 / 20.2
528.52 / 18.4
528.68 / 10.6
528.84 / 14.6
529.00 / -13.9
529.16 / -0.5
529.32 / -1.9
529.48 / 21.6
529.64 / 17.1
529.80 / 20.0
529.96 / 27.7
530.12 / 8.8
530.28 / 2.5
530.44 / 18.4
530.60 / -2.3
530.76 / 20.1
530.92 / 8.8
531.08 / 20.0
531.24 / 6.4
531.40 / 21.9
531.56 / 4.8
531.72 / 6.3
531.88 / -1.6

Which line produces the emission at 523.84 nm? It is H-beta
